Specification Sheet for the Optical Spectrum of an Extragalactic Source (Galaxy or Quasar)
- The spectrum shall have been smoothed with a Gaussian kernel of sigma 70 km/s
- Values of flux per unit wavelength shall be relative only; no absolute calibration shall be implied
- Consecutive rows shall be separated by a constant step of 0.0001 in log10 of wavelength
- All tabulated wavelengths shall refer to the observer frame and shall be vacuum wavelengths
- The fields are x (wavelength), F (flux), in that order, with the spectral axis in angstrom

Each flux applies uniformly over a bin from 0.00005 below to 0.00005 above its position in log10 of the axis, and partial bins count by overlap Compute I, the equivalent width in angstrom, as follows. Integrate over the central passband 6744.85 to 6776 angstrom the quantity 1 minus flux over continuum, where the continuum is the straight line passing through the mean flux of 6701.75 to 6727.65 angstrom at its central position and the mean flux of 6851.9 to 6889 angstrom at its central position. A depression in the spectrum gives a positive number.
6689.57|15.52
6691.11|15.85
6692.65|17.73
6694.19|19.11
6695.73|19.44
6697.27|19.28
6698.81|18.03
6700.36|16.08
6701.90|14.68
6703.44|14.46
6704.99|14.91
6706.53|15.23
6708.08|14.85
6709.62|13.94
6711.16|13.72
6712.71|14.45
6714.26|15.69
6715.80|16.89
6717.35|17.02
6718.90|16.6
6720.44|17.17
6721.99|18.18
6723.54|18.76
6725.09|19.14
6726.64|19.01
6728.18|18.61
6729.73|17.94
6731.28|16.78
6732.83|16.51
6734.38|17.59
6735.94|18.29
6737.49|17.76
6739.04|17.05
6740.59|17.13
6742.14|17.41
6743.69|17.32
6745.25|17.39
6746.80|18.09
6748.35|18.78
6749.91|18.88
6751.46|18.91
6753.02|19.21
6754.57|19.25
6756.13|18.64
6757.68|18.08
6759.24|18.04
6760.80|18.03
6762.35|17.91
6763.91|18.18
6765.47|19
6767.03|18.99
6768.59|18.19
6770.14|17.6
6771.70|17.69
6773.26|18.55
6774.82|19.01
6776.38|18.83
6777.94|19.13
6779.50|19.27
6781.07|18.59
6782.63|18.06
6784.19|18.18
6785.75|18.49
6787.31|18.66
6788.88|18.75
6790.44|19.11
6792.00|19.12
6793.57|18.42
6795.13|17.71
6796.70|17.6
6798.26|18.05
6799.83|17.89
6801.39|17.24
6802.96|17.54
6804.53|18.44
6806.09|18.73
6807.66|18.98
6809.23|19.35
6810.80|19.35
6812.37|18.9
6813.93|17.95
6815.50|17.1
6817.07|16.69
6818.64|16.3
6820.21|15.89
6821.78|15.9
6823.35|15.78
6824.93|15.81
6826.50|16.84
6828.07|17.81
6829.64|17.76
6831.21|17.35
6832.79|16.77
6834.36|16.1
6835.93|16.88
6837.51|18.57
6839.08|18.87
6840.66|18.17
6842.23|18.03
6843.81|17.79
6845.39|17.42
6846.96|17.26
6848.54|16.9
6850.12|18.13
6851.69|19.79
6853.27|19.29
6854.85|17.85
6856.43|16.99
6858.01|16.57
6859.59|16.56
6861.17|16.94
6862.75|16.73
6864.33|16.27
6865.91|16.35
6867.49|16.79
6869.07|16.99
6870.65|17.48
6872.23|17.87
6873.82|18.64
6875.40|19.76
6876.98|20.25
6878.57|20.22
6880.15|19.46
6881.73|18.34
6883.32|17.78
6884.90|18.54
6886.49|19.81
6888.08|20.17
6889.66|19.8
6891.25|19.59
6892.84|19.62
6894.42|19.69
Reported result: -3.1 angstrom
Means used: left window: 16.2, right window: 18.1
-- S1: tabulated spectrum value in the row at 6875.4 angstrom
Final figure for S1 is 19.76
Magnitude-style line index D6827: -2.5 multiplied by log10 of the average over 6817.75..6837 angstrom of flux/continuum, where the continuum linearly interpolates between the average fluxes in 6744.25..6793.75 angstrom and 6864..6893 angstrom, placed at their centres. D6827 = 0.12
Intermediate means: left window 18.5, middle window 16.6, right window 18.6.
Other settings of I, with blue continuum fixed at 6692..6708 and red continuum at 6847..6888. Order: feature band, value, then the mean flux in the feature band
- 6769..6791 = -1.5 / 18.6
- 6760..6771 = -0.6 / 18.3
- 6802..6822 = -0.2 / 17.8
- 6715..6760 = -2.3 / 17.9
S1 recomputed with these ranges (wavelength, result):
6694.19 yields 19.11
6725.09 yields 19.14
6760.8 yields 18.03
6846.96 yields 17.26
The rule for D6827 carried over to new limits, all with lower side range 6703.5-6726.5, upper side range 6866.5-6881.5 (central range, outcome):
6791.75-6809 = -0.04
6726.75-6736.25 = -0.08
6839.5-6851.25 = 0.02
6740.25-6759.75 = -0.10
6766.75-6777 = -0.08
